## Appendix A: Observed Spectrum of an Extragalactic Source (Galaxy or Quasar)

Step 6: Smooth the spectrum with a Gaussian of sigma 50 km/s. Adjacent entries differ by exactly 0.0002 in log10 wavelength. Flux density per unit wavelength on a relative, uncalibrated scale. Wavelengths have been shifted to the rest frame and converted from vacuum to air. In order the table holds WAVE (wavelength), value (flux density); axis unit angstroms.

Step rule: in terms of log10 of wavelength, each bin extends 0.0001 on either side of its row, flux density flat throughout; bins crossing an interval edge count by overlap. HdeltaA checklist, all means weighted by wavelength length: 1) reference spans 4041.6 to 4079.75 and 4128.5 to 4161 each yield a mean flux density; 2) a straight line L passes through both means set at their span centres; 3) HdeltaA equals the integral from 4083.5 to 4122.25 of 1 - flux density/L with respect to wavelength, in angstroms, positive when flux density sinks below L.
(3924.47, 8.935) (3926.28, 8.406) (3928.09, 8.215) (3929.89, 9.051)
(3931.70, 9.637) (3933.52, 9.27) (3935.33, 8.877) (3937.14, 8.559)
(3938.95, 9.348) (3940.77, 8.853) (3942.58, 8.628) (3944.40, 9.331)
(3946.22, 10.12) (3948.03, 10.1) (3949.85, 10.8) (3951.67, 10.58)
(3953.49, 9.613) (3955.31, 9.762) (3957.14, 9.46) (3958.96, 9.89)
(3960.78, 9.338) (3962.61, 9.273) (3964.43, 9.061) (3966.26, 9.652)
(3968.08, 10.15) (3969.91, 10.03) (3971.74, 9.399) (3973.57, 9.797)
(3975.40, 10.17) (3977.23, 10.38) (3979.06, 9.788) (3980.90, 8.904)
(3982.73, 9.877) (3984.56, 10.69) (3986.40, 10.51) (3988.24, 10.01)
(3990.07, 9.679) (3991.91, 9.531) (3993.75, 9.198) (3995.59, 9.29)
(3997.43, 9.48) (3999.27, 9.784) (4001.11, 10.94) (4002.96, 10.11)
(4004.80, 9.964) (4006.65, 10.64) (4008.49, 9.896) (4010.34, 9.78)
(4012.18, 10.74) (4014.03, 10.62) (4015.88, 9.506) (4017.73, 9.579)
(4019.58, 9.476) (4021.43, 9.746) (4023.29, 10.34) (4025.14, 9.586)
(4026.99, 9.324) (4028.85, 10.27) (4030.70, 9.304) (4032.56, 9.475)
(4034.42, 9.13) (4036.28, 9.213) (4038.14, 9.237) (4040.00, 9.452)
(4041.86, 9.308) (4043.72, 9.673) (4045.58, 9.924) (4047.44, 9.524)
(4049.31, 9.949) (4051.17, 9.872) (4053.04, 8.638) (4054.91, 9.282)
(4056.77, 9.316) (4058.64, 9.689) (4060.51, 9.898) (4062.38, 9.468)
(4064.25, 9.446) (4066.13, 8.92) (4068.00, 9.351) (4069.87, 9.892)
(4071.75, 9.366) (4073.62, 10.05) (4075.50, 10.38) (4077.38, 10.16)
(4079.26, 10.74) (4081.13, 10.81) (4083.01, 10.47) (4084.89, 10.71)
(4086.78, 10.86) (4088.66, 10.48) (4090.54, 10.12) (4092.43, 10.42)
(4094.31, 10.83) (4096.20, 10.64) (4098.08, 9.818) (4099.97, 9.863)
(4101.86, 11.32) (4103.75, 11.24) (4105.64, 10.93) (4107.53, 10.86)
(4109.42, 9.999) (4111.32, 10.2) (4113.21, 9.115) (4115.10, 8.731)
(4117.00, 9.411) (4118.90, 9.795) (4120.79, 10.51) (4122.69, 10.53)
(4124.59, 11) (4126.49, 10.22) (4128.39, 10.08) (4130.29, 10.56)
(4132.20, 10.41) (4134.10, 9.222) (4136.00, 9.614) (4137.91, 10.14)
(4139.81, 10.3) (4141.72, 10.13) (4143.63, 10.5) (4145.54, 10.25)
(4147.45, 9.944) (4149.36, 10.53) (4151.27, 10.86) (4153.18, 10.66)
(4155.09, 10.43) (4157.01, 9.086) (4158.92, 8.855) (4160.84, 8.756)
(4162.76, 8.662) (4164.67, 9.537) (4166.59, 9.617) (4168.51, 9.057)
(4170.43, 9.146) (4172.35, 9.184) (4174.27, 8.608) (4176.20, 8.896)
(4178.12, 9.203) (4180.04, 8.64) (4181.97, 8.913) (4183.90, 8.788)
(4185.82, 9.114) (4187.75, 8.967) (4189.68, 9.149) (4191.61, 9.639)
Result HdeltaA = -1.8 angstroms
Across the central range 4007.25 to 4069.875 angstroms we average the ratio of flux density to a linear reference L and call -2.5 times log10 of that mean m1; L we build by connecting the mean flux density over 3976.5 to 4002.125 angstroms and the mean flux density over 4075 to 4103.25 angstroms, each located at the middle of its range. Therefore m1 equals 0.06 mag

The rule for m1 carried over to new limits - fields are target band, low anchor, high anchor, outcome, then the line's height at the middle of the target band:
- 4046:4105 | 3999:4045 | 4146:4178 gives -0.041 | 9.68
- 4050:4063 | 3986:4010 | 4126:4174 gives 0.046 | 9.87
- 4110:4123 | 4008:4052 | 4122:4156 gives 0.049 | 10.2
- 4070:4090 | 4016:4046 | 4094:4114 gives -0.024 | 10.1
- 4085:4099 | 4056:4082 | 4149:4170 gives -0.075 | 9.77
